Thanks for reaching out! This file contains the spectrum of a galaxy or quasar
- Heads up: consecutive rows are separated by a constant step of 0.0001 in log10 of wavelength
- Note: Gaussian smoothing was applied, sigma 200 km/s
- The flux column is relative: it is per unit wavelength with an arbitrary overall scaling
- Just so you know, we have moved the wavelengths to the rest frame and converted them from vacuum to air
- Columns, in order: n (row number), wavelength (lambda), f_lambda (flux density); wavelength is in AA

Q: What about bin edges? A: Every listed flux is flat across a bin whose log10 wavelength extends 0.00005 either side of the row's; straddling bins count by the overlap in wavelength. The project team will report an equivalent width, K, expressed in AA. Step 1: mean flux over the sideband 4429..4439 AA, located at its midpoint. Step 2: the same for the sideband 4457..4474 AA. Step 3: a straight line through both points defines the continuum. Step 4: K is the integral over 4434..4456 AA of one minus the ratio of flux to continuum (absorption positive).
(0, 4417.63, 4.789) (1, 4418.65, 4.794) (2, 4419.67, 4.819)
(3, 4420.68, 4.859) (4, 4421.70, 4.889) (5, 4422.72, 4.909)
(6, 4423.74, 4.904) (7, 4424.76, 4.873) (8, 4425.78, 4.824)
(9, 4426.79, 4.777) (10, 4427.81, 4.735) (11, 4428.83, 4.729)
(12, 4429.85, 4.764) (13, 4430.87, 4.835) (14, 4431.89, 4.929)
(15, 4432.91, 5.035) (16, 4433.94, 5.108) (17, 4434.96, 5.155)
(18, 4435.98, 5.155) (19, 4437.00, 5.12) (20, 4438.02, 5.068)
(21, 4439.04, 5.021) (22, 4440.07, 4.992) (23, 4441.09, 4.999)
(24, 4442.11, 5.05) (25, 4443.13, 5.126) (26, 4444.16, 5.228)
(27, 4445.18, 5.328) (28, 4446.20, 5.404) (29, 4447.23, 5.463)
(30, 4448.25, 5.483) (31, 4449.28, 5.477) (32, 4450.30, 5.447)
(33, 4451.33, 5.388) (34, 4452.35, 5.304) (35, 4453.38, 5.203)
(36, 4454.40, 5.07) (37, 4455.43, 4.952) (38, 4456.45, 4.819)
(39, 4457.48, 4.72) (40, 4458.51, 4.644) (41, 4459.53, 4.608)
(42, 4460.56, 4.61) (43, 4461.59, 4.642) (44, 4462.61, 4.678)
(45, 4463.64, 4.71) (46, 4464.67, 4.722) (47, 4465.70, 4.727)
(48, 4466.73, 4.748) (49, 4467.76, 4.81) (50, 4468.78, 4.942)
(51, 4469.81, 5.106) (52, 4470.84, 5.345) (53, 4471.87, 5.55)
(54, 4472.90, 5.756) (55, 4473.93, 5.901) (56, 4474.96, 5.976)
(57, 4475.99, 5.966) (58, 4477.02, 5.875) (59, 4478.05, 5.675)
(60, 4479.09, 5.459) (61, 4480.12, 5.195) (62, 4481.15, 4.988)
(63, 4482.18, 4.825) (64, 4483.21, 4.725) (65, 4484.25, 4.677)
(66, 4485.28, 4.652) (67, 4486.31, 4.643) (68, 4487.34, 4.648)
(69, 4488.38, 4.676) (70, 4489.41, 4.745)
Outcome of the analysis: -1.0 AA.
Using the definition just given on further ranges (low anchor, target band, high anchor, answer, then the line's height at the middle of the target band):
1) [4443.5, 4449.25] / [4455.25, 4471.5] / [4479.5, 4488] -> 0.98 AA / 5.11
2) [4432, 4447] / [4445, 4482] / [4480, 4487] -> -1.79 AA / 4.95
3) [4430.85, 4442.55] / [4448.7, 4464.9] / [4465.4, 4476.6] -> 0.89 AA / 5.23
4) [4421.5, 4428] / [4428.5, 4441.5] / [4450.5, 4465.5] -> -0.38 AA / 4.86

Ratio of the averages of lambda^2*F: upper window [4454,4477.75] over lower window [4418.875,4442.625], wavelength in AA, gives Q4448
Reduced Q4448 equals 1.0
